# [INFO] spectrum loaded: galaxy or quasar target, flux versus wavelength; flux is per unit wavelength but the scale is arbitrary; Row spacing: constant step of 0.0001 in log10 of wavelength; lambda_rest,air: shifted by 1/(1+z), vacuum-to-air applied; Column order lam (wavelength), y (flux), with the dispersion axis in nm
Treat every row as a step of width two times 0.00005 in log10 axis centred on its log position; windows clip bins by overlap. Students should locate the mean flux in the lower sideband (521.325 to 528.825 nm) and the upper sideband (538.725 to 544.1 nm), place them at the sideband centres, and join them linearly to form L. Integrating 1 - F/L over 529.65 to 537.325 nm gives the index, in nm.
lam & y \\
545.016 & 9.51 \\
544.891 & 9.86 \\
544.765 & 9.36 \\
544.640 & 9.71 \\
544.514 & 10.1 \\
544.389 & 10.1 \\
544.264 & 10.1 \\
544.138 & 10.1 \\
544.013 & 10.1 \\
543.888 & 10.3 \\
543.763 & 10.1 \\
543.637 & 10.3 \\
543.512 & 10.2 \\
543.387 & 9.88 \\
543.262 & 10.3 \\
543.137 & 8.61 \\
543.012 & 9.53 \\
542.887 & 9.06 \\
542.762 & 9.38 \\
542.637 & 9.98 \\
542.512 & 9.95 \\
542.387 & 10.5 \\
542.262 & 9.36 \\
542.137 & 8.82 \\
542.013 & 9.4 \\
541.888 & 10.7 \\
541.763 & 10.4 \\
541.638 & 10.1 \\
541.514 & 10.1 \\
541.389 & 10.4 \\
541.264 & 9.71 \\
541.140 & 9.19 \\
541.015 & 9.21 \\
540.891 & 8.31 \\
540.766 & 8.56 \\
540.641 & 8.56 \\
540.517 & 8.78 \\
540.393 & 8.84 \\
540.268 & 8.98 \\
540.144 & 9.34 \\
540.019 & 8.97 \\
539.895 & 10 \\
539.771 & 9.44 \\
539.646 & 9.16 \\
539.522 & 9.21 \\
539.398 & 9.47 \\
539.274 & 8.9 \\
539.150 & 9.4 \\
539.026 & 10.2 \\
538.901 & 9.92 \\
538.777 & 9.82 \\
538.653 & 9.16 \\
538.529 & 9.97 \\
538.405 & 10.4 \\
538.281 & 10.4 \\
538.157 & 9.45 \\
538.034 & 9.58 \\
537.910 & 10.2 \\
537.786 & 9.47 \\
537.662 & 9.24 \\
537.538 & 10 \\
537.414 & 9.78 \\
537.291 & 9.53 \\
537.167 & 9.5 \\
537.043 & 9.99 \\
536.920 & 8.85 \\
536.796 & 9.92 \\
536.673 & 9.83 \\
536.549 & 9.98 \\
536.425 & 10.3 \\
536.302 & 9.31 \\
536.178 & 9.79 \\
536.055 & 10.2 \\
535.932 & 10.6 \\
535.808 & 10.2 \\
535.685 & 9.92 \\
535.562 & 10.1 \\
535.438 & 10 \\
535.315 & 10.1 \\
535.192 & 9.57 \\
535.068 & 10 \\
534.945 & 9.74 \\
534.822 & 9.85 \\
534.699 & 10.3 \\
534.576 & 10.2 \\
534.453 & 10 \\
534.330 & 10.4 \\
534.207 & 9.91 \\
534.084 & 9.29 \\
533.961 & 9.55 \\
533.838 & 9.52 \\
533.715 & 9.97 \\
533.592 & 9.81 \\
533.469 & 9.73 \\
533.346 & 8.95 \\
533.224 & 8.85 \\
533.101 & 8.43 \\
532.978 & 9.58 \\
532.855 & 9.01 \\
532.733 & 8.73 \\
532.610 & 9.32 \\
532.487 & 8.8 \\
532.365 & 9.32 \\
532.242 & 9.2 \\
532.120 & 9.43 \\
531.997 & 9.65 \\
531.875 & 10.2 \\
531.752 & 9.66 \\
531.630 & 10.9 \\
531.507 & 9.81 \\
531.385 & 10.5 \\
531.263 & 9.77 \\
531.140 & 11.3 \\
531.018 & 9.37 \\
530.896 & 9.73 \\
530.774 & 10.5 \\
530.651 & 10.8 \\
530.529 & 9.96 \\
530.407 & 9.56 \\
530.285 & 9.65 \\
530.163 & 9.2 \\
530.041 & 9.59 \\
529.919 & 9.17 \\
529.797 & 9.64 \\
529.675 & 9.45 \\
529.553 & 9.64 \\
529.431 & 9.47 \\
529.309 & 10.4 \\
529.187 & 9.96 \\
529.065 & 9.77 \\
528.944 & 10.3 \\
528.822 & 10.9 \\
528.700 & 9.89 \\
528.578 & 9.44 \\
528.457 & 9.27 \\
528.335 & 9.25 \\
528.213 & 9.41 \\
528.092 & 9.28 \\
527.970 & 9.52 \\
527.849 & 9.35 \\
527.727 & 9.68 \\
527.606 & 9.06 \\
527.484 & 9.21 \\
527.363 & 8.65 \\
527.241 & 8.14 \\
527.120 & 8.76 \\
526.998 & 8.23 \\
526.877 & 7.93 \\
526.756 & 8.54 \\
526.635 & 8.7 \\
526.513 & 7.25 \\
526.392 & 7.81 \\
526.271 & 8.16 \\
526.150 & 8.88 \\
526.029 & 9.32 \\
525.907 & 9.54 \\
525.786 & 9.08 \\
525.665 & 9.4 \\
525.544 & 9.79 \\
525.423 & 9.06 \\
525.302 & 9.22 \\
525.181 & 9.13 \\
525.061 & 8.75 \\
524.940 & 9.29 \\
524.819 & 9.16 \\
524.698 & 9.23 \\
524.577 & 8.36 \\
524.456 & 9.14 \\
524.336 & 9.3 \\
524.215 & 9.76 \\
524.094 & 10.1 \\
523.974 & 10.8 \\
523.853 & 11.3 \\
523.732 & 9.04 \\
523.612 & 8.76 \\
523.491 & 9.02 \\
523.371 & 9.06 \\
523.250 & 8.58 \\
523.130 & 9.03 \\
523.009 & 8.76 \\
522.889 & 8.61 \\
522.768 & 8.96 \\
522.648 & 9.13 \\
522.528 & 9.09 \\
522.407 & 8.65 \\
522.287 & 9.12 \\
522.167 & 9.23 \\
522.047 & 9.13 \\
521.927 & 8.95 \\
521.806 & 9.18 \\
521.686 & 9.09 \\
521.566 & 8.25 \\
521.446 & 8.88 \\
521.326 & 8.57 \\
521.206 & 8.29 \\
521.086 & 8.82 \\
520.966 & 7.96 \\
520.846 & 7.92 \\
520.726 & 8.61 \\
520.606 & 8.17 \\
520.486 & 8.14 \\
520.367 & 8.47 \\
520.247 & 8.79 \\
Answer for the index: -0.35 nm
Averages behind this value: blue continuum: 9.07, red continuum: 9.57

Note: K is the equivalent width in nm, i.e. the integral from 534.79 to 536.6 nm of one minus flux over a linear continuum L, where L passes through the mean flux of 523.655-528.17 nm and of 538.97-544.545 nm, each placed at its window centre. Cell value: -0.11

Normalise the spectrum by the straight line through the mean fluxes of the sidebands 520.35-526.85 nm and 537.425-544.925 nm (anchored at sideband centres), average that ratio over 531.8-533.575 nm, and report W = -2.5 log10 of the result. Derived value 0.007 mag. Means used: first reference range 8.94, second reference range 9.64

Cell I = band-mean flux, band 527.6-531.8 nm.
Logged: 9.82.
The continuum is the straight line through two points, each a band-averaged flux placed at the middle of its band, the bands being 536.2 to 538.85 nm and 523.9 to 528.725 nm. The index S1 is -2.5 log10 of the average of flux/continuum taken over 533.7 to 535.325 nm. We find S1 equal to -0.035 mag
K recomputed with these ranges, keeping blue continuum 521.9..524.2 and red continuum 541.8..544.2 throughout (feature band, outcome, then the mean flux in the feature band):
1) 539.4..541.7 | 0.11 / 9.28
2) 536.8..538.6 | -0.01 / 9.74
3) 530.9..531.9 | -0.07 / 10.2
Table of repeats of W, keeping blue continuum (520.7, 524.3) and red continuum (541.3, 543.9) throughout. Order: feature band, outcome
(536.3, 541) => 0.02 mag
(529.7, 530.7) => -0.04 mag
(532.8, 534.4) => 0.00 mag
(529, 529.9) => -0.05 mag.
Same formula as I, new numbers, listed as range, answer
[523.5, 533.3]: 9.39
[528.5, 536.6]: 9.79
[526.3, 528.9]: 8.96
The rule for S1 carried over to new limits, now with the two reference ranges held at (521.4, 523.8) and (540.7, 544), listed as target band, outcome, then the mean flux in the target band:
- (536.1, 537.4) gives -0.025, 9.71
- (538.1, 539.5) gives -0.017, 9.72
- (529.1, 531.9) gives -0.076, 9.92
